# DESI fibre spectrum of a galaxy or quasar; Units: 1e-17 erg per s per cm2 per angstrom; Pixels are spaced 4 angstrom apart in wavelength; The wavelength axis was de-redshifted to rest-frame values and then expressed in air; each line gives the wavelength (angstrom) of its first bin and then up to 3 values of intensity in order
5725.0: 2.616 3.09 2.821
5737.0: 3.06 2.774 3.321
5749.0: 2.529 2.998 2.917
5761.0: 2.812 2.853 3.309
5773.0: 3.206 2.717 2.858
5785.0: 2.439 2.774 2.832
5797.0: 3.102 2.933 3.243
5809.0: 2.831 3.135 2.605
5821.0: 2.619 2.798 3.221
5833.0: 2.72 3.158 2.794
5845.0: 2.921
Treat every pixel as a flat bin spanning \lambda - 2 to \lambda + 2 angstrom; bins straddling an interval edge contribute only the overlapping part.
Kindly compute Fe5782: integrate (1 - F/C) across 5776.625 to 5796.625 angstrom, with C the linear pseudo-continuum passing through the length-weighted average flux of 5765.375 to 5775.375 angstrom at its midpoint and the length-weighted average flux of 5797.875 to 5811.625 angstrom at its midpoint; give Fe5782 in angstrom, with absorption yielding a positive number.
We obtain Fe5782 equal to 2.2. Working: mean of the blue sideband 3.17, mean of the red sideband 3.02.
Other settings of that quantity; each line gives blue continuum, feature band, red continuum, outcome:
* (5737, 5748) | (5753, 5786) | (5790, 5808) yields 1.0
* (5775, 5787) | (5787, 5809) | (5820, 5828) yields -2.0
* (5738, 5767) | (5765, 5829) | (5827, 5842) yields 0.9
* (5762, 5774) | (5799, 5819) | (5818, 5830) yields -0.3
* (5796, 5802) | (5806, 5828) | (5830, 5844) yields 1.0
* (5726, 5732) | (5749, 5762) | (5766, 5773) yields 1.1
